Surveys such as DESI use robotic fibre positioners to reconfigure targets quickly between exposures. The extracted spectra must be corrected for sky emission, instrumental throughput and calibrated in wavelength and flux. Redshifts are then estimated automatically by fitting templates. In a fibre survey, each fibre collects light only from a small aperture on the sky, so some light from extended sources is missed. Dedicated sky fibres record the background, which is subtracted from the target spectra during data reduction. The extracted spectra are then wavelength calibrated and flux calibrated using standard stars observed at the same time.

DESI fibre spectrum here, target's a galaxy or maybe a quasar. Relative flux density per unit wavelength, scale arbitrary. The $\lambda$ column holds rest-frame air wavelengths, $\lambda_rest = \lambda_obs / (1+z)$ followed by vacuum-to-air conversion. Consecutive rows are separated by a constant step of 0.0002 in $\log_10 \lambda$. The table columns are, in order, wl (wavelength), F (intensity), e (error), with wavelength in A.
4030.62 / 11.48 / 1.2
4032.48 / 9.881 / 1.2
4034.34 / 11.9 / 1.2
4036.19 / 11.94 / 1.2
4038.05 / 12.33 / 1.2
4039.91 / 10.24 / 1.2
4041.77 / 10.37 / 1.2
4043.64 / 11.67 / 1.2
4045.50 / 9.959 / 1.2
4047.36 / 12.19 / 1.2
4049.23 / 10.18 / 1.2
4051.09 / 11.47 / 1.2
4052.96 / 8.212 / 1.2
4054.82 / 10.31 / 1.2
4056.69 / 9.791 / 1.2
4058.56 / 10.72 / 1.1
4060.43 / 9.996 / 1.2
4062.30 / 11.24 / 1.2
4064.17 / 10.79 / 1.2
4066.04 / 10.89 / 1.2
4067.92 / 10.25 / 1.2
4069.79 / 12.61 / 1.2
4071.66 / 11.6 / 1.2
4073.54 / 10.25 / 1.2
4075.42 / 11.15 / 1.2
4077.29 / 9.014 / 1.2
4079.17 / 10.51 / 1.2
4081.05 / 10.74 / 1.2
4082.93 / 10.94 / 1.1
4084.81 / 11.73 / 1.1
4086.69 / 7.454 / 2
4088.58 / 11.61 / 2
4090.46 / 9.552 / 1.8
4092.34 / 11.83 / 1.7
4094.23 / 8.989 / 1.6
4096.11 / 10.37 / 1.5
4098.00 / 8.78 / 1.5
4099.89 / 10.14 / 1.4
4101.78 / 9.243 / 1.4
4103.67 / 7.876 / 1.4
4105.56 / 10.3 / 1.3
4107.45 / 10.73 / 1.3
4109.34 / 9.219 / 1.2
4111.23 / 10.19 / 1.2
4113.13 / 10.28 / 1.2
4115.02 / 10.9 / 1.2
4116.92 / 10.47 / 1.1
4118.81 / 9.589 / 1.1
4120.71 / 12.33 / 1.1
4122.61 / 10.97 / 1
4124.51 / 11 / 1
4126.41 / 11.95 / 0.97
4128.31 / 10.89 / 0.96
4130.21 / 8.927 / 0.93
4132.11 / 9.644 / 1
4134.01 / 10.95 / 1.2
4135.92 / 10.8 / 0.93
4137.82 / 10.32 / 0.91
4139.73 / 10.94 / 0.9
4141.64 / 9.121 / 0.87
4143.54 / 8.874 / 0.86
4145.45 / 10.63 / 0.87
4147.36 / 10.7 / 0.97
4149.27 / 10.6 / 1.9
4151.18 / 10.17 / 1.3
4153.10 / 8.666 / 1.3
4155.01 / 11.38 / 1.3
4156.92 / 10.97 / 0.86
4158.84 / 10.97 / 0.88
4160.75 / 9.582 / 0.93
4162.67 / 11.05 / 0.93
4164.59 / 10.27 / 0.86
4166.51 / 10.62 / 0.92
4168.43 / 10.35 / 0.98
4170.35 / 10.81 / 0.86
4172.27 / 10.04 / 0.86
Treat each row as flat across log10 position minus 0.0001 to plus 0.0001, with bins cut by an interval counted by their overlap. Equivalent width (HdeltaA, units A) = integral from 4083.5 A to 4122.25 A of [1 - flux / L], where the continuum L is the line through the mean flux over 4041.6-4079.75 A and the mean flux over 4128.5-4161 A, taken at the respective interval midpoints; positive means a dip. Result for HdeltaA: 1.21 A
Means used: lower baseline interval 10.6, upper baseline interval 10.2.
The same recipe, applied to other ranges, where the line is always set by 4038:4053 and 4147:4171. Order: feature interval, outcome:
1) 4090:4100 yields 0.7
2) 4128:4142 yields 0.4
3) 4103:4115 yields 0.8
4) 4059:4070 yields -0.1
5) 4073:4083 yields 0.3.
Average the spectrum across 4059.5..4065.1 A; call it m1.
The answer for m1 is 10.7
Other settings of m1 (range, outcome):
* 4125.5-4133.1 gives 10.4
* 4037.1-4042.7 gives 11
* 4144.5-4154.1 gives 10.2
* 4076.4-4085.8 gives 10.6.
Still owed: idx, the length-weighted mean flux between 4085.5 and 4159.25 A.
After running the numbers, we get 10.2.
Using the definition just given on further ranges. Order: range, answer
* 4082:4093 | 10.5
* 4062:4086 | 10.9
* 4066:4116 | 10.3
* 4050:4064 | 10.3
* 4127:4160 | 10.3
